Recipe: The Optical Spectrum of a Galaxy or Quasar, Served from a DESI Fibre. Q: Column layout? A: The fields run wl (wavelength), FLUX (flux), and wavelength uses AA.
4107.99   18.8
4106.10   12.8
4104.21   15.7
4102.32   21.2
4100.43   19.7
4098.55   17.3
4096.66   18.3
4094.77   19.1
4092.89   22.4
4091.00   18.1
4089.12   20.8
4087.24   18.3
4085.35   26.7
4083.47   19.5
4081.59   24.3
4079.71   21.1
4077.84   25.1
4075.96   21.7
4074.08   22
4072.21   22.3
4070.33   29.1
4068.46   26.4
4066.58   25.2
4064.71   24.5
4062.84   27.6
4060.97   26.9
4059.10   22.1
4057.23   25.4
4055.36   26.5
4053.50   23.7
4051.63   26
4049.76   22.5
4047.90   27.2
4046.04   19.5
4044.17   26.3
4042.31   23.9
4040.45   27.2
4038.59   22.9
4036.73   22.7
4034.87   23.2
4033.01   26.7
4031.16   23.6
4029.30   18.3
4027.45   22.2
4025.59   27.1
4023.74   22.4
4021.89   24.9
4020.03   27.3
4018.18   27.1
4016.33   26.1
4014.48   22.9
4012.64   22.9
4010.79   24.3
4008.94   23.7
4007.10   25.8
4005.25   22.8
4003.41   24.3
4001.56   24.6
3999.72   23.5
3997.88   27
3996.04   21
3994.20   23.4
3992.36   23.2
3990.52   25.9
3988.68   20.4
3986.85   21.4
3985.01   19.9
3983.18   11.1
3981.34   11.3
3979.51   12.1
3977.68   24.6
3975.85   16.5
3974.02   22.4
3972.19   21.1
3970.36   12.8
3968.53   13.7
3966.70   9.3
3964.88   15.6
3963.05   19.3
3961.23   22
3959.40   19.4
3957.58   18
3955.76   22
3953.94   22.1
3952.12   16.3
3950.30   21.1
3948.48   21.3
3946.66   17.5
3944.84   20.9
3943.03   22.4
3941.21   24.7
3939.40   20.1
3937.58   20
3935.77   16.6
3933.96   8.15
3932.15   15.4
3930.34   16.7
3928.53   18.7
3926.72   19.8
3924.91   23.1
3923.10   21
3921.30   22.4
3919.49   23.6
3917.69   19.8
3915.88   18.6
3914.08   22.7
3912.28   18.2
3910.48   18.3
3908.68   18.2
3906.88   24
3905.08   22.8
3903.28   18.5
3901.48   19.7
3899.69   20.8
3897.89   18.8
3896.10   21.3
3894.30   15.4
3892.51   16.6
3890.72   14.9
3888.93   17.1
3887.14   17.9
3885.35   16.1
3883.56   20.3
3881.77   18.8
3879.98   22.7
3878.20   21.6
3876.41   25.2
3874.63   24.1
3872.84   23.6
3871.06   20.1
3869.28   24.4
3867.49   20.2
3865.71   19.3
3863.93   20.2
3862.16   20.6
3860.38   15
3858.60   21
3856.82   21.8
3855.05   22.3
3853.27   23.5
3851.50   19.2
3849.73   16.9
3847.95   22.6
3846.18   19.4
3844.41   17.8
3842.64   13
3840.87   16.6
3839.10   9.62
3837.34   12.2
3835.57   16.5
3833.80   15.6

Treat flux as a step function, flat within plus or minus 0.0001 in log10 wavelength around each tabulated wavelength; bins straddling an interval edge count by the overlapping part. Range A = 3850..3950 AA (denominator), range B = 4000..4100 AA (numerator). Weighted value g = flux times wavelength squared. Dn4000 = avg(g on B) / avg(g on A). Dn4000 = 1.28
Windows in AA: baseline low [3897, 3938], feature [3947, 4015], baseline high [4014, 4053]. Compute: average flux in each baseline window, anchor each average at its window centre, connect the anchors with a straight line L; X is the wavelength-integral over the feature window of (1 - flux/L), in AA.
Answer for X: 5.8 AA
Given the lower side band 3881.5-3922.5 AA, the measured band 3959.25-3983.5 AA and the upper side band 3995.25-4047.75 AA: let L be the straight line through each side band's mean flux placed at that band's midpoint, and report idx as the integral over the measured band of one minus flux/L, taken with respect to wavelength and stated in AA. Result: 6.1 AA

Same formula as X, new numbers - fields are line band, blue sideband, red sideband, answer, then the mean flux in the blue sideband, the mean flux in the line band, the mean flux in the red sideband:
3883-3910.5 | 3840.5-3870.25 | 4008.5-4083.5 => 2.5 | 19.7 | 18.8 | 24.3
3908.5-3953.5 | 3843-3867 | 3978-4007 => 2.2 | 19.8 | 19.5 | 21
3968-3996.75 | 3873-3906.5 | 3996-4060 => 5.0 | 19.7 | 18.9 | 24.3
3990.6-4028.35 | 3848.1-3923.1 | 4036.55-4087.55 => -2.2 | 20.2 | 24.4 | 24.3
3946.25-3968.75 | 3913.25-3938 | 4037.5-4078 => 2.1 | 19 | 18.4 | 24.7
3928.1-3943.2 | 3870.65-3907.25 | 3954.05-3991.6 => 0.8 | 20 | 17.9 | 18.1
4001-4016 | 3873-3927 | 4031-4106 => -1.4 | 20.1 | 24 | 22.9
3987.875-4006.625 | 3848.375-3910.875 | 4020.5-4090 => -0.8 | 20.1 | 23.7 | 24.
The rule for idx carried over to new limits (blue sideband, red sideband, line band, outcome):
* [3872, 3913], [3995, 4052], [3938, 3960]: 1.2 AA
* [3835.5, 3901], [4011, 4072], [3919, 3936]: 2.0 AA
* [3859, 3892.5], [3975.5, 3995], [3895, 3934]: -0.2 AA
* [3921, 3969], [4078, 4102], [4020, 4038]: -3.4 AA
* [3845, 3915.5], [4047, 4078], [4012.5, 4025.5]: -0.7 AA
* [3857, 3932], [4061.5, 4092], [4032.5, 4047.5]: -0.9 AA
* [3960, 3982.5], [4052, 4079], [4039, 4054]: -0.8 AA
